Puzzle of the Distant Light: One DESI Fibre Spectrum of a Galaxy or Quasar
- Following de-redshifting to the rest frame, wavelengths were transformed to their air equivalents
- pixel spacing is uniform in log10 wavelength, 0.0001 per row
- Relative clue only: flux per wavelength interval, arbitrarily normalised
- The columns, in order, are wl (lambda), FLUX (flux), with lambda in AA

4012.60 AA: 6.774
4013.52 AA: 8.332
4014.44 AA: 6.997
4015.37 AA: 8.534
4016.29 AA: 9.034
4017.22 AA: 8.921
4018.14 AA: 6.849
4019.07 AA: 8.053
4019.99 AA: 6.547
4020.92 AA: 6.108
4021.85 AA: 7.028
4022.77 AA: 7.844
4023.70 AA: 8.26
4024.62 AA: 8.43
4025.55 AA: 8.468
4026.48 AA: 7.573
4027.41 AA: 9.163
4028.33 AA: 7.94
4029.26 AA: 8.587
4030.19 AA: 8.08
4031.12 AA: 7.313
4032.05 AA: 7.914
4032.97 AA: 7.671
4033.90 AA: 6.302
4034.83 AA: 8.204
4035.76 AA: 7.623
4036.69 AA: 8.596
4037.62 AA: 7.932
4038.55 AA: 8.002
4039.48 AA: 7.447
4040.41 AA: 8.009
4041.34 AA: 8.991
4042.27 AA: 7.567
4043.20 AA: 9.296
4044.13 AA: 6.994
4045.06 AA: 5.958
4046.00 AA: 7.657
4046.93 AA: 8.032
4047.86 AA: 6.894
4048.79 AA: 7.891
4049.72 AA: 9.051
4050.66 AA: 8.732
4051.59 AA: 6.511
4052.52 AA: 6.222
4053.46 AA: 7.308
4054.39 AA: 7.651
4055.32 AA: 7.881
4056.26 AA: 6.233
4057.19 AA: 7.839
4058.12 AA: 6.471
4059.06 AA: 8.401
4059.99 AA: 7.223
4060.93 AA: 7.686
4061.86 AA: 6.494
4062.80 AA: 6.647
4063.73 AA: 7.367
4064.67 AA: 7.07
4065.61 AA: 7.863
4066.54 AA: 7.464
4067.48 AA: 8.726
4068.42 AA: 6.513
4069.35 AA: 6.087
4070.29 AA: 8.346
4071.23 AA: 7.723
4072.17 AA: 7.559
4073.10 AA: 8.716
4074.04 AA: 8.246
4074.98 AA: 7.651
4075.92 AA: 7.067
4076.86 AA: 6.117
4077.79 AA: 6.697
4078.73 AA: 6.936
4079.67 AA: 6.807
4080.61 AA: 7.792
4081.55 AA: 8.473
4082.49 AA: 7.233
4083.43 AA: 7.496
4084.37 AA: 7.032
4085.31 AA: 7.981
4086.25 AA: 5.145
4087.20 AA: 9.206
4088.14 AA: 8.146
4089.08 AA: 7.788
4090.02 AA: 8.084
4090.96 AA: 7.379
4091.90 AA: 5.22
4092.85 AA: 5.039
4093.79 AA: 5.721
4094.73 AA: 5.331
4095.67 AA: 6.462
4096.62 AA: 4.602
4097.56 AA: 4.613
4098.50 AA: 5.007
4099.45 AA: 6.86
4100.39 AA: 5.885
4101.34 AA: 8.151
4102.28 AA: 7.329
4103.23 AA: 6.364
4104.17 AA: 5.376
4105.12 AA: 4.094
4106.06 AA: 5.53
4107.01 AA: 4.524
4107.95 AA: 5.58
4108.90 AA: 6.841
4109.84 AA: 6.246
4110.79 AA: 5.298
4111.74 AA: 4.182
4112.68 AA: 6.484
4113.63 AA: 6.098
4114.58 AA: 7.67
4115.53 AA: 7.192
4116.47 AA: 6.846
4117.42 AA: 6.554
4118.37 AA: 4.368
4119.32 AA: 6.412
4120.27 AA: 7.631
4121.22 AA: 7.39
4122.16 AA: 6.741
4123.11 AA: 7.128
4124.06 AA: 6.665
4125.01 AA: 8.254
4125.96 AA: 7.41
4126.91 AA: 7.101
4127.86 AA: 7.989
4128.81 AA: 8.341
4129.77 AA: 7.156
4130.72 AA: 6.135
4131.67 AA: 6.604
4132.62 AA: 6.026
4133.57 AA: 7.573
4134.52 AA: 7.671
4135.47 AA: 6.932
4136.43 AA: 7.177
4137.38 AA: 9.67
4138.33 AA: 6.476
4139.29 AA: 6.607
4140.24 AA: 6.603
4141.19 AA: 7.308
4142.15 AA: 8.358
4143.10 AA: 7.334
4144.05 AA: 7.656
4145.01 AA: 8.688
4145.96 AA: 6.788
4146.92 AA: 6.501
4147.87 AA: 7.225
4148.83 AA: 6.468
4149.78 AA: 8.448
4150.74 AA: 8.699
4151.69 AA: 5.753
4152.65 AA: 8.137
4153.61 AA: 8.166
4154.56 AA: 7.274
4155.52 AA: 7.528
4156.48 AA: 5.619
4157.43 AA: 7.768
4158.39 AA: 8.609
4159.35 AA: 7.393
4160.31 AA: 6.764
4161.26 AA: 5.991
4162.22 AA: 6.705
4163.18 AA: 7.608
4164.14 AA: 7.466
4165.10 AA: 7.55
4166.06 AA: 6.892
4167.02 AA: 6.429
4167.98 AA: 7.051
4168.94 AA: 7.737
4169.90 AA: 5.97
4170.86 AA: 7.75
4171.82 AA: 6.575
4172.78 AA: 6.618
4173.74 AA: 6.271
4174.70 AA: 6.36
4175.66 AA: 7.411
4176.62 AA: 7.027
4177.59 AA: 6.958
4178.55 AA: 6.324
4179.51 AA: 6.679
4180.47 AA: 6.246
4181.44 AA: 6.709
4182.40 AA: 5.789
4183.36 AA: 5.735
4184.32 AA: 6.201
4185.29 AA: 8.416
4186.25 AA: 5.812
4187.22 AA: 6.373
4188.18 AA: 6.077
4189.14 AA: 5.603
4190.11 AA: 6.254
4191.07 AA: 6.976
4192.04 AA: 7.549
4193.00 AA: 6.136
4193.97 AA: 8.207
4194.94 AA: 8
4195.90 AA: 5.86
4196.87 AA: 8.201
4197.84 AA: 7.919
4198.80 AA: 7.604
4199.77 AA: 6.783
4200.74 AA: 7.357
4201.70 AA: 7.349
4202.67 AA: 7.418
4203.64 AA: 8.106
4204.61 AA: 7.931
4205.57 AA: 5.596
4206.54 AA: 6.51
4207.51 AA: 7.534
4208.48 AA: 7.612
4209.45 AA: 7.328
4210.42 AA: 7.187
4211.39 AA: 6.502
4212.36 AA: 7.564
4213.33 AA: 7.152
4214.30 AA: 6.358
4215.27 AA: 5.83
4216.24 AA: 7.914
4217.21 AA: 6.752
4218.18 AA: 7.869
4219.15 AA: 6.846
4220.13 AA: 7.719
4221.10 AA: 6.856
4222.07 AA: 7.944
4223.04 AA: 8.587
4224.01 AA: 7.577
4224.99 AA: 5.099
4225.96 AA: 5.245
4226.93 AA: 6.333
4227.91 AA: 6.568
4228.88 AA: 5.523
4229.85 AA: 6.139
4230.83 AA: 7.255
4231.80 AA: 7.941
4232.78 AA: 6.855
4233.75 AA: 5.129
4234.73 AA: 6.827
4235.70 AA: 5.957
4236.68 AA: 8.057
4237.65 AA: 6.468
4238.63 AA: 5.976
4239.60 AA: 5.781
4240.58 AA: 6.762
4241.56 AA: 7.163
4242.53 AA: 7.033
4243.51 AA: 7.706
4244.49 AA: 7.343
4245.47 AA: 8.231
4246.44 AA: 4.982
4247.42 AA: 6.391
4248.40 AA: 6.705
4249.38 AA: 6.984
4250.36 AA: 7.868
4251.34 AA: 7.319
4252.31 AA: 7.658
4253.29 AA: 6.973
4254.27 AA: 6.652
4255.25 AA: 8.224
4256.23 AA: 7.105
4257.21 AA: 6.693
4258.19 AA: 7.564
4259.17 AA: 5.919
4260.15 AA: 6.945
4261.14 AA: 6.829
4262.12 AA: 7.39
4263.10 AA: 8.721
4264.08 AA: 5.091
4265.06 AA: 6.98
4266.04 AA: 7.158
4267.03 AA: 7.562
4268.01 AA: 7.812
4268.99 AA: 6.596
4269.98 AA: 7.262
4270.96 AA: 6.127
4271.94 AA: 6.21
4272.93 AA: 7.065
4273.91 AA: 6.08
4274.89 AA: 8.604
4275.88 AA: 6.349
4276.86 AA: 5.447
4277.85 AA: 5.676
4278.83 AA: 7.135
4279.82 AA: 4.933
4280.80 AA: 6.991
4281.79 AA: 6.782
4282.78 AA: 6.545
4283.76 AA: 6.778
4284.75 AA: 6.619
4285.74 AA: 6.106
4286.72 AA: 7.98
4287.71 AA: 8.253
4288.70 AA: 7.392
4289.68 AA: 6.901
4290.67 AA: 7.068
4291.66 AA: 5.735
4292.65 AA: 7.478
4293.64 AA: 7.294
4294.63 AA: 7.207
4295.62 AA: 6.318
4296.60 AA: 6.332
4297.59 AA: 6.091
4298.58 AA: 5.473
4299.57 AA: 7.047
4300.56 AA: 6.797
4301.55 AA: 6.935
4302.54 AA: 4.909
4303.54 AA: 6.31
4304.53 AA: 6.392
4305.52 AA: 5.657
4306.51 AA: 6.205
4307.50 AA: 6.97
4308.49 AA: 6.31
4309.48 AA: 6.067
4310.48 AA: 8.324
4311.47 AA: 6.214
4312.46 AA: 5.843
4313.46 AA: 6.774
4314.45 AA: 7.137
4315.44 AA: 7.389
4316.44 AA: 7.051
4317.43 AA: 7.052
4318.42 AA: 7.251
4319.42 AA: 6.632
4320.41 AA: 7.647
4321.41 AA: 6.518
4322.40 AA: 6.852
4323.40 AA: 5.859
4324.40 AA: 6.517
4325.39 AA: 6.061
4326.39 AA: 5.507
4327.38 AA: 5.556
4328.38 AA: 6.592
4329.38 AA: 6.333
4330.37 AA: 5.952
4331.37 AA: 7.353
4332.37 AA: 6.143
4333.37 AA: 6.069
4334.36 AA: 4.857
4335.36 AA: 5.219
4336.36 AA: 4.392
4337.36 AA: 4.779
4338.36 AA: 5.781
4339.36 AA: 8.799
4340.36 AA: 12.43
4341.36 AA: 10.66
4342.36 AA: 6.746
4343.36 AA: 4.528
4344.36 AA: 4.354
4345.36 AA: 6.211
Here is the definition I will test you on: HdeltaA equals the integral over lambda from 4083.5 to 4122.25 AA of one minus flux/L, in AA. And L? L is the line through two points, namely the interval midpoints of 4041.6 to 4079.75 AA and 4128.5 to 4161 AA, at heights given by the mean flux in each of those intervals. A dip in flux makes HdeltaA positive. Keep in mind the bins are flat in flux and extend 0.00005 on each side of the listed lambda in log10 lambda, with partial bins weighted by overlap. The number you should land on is 5.6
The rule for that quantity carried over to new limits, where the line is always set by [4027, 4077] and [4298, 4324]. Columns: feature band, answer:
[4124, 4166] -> -0.4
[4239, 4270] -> -1.0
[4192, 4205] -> -0.8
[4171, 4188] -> 1.3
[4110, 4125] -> 1.8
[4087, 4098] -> 1.6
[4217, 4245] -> 0.4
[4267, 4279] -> 0.0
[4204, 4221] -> -0.2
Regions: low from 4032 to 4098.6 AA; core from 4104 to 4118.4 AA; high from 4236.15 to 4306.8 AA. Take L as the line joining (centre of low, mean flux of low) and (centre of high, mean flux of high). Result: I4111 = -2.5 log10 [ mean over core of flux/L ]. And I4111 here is 0.22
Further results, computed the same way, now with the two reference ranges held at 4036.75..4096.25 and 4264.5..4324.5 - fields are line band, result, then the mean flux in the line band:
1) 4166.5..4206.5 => 0.02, 6.86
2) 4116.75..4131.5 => 0.03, 7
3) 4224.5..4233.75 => 0.10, 6.27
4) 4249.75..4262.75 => -0.06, 7.18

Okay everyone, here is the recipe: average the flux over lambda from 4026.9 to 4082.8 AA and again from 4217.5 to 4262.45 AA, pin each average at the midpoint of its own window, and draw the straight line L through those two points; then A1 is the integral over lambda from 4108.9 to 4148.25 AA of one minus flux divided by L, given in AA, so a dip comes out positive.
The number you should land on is 1.71 AA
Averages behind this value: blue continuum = 7.58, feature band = 6.99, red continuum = 6.89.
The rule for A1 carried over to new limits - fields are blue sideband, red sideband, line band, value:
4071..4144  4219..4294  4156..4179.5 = -0.43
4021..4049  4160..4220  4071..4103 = 2.63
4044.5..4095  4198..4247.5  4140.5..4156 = -0.90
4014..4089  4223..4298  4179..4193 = 1.27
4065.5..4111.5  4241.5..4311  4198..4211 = -0.94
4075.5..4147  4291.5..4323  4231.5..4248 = -0.12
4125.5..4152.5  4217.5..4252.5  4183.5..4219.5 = -0.13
